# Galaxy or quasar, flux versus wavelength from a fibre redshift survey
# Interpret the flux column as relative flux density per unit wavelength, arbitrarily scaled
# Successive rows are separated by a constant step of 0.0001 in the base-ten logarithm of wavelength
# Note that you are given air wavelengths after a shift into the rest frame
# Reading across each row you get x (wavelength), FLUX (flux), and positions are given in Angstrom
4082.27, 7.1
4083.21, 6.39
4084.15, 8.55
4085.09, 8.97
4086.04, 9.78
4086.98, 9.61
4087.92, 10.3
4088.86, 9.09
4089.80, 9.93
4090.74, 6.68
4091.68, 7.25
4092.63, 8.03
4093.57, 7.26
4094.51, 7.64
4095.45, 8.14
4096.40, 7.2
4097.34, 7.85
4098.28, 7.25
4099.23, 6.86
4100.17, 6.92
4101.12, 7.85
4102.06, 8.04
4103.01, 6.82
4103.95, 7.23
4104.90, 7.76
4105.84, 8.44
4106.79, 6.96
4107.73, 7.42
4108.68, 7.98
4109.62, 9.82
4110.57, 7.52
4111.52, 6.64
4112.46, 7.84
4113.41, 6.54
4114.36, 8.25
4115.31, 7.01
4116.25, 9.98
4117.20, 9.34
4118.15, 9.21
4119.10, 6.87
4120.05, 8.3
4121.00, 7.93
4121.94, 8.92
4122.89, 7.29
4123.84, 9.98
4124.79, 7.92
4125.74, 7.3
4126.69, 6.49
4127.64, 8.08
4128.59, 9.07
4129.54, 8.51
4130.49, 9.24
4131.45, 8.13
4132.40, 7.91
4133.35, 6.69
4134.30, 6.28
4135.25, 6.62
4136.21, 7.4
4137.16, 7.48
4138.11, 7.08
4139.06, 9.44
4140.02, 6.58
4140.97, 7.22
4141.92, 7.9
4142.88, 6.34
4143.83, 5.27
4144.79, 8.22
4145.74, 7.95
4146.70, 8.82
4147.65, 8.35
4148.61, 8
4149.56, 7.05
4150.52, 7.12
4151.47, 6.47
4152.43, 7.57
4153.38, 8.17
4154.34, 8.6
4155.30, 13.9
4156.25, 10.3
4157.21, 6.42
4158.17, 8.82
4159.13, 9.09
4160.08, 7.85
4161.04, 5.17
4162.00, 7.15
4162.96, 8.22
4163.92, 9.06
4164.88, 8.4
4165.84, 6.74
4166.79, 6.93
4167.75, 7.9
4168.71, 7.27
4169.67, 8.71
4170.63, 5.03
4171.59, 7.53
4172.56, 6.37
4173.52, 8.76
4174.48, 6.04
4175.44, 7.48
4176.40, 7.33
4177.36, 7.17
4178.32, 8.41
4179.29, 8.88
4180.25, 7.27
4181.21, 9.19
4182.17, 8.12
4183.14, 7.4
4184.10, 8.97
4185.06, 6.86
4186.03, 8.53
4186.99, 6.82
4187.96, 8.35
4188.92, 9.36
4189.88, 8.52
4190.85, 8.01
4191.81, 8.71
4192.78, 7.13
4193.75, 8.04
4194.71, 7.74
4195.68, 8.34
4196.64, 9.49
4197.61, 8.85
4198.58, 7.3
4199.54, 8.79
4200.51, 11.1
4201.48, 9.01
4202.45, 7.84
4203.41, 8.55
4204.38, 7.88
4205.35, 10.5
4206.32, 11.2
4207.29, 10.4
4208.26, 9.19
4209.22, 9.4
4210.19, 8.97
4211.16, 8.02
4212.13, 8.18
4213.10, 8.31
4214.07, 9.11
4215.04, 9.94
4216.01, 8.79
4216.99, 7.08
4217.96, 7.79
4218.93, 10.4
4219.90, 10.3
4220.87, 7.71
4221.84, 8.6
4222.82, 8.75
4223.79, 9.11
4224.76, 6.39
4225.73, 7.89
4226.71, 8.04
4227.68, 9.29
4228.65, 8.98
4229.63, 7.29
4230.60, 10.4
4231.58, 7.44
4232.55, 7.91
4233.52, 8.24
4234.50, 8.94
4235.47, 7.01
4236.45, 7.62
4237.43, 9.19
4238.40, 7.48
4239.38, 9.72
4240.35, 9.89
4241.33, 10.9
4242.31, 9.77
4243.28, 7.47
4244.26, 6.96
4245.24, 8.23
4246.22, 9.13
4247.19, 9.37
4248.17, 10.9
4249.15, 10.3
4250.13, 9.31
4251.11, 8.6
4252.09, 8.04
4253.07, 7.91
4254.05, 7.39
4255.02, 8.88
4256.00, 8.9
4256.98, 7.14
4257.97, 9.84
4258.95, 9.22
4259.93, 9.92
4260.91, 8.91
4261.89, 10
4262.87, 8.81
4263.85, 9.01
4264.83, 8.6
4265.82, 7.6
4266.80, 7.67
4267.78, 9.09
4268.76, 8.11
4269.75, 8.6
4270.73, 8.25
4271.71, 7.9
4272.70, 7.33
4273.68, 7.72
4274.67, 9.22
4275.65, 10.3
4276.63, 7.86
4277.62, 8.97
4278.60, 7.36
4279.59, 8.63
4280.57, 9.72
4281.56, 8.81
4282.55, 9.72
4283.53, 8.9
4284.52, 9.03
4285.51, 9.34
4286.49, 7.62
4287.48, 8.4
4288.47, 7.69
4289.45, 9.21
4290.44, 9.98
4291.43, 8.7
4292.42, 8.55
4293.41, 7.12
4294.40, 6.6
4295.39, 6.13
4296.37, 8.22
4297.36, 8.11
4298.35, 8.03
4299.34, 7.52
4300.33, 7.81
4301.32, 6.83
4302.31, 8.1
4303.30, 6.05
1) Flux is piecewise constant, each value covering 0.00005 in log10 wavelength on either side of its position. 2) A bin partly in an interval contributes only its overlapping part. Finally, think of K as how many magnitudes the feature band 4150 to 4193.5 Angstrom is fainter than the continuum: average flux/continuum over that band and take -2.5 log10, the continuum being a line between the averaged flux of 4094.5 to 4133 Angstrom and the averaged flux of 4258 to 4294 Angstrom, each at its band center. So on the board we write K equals 0.04 mag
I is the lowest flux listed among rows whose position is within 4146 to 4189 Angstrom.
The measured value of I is 5.03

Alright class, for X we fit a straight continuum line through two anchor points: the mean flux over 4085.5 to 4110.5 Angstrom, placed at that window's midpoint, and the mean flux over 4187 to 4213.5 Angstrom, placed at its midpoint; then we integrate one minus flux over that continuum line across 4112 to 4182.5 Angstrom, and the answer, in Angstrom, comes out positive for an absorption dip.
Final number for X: 4.4 Angstrom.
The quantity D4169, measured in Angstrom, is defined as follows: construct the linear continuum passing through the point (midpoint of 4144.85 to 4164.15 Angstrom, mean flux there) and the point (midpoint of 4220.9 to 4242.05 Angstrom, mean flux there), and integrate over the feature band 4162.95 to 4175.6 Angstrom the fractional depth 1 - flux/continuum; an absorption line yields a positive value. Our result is 1.26 Angstrom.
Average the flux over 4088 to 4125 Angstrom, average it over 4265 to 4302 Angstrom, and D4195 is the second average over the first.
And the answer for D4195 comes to 1.0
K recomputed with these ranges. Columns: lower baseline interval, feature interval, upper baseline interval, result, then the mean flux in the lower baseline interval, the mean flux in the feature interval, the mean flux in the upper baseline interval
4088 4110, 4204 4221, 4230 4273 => -0.080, 7.8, 9.1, 8.68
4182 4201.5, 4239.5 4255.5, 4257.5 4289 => -0.047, 8.34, 8.96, 8.69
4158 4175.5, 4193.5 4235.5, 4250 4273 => -0.092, 7.48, 8.72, 8.54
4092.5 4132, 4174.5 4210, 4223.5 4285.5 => -0.019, 7.9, 8.48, 8.66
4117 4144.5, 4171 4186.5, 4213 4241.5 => 0.057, 7.74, 7.75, 8.59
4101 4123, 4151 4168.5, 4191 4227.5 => 0.023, 7.93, 8.14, 8.72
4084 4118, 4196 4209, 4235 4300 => -0.108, 8.03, 9.24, 8.58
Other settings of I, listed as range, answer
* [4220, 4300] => 6.13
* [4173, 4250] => 6.04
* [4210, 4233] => 6.39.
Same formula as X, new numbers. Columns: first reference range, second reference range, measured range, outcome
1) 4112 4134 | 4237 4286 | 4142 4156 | 0.4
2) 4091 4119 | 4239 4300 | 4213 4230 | -0.4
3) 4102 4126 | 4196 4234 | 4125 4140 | 0.8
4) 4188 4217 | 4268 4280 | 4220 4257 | 0.0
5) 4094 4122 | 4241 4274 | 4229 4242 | -0.1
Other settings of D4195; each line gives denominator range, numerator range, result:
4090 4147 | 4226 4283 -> 1.12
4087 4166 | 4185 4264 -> 1.10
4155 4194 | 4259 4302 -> 1.06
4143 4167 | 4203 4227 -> 1.11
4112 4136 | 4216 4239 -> 1.05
